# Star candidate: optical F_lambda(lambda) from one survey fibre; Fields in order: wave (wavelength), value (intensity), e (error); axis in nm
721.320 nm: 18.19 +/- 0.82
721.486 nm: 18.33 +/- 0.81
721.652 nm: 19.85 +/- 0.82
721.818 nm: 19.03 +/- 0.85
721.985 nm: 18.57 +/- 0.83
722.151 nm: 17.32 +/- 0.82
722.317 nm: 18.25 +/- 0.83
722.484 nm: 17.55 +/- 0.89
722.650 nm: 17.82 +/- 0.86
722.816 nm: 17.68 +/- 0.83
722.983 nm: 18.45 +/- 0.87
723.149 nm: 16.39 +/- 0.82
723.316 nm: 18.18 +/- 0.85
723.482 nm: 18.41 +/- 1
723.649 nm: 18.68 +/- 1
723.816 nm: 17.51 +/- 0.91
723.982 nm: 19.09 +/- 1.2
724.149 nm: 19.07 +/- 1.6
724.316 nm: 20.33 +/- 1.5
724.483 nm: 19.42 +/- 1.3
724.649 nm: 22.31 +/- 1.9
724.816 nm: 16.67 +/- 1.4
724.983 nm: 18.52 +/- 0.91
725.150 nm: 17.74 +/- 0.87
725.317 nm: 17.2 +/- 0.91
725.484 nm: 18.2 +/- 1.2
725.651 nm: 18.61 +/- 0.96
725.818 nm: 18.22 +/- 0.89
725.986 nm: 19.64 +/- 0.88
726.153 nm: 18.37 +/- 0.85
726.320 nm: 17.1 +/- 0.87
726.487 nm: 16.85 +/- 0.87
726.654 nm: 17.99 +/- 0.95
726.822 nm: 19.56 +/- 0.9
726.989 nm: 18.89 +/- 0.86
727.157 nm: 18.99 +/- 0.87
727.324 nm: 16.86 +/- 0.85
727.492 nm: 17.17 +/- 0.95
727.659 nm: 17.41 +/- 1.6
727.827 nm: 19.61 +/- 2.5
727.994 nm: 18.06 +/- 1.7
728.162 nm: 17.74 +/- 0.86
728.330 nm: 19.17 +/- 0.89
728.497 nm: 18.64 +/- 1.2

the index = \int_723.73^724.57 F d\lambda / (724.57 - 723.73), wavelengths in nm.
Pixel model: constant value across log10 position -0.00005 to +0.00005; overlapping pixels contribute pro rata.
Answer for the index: 19.1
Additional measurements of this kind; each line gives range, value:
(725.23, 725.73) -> 18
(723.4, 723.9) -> 18.2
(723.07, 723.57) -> 17.7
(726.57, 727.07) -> 18.8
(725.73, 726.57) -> 18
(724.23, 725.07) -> 19.4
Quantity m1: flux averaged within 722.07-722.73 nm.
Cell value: 17.7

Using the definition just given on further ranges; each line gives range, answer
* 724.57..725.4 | 18.5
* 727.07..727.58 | 17.7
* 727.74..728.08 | 18.8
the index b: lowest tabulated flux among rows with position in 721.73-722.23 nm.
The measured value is 17.32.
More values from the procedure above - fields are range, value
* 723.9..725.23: 16.67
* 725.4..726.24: 18.2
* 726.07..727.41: 16.85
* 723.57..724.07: 17.51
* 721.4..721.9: 18.33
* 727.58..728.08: 17.41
